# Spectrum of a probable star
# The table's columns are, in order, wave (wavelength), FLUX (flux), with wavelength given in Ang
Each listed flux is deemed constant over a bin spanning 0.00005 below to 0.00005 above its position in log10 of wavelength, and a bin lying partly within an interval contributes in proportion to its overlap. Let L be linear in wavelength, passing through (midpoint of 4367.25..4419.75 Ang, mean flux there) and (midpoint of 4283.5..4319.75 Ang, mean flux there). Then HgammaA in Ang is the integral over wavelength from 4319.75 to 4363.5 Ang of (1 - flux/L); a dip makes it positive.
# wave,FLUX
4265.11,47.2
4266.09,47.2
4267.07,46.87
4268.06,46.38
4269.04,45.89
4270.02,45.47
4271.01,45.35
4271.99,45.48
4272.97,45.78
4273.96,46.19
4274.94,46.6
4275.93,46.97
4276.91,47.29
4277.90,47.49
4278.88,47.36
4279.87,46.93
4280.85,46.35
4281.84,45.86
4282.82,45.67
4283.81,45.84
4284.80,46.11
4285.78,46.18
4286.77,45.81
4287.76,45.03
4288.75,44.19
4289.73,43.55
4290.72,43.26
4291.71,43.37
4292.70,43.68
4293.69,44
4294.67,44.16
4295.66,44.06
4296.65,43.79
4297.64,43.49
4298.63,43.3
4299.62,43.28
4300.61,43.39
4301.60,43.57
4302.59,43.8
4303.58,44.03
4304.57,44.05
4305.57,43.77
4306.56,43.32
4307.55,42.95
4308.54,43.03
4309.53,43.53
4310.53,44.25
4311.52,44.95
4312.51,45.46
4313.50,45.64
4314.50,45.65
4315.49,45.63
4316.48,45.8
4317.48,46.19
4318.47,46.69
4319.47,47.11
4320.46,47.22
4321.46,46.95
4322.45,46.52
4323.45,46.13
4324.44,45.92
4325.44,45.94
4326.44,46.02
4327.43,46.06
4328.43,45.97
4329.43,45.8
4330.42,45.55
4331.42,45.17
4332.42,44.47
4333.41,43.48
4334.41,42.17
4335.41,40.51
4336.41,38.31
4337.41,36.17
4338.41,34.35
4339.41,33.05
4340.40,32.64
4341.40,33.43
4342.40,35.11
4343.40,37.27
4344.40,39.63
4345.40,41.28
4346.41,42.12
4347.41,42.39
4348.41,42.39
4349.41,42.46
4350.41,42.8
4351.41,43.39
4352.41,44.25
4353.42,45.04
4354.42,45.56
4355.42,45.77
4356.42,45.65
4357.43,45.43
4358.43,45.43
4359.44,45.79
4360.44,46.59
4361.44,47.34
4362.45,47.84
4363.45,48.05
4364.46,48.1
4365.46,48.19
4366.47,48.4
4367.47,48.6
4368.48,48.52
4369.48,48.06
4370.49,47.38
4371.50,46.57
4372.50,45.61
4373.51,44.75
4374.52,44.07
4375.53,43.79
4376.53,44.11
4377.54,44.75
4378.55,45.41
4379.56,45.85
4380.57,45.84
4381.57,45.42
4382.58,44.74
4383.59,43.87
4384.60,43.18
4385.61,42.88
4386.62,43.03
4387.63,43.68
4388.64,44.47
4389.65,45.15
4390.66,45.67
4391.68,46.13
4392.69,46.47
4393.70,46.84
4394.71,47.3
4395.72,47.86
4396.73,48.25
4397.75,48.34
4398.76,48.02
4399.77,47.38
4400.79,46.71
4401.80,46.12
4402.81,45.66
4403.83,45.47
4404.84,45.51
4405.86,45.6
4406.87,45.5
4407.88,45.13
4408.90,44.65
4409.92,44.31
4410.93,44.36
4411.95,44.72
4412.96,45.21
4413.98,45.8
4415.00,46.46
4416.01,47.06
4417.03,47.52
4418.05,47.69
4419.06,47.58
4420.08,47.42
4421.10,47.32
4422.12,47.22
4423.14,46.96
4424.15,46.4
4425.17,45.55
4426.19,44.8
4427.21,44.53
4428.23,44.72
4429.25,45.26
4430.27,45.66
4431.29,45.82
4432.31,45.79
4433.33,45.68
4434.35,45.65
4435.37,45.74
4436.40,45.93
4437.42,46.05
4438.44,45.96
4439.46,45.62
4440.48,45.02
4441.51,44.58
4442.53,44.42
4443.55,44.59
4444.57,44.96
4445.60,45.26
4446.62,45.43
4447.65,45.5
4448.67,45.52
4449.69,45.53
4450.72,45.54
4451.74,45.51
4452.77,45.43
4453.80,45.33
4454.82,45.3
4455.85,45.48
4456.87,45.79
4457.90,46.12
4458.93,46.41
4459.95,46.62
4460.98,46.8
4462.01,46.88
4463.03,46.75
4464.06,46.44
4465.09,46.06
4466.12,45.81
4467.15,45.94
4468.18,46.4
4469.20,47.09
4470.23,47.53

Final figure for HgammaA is 2.0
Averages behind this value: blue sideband 44.5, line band 43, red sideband 45.8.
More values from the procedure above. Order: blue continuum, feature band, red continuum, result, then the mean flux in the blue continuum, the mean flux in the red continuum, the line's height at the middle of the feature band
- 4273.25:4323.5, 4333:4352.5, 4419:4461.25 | 2.6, 45.1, 45.7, 45.3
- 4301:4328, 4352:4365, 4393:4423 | -0.1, 45.2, 46.5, 45.8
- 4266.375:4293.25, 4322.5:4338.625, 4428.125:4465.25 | 0.8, 45.7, 45.7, 45.7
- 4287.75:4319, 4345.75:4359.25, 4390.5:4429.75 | 0.3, 44.2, 46.2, 45.1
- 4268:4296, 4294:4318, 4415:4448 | 0.7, 45.5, 45.9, 45.6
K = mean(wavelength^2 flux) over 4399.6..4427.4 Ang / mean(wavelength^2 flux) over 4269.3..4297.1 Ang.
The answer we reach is 1.08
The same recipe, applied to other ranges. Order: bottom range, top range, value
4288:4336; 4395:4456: 1.08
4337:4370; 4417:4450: 1.10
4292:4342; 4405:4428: 1.11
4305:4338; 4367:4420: 1.06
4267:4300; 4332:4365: 0.96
